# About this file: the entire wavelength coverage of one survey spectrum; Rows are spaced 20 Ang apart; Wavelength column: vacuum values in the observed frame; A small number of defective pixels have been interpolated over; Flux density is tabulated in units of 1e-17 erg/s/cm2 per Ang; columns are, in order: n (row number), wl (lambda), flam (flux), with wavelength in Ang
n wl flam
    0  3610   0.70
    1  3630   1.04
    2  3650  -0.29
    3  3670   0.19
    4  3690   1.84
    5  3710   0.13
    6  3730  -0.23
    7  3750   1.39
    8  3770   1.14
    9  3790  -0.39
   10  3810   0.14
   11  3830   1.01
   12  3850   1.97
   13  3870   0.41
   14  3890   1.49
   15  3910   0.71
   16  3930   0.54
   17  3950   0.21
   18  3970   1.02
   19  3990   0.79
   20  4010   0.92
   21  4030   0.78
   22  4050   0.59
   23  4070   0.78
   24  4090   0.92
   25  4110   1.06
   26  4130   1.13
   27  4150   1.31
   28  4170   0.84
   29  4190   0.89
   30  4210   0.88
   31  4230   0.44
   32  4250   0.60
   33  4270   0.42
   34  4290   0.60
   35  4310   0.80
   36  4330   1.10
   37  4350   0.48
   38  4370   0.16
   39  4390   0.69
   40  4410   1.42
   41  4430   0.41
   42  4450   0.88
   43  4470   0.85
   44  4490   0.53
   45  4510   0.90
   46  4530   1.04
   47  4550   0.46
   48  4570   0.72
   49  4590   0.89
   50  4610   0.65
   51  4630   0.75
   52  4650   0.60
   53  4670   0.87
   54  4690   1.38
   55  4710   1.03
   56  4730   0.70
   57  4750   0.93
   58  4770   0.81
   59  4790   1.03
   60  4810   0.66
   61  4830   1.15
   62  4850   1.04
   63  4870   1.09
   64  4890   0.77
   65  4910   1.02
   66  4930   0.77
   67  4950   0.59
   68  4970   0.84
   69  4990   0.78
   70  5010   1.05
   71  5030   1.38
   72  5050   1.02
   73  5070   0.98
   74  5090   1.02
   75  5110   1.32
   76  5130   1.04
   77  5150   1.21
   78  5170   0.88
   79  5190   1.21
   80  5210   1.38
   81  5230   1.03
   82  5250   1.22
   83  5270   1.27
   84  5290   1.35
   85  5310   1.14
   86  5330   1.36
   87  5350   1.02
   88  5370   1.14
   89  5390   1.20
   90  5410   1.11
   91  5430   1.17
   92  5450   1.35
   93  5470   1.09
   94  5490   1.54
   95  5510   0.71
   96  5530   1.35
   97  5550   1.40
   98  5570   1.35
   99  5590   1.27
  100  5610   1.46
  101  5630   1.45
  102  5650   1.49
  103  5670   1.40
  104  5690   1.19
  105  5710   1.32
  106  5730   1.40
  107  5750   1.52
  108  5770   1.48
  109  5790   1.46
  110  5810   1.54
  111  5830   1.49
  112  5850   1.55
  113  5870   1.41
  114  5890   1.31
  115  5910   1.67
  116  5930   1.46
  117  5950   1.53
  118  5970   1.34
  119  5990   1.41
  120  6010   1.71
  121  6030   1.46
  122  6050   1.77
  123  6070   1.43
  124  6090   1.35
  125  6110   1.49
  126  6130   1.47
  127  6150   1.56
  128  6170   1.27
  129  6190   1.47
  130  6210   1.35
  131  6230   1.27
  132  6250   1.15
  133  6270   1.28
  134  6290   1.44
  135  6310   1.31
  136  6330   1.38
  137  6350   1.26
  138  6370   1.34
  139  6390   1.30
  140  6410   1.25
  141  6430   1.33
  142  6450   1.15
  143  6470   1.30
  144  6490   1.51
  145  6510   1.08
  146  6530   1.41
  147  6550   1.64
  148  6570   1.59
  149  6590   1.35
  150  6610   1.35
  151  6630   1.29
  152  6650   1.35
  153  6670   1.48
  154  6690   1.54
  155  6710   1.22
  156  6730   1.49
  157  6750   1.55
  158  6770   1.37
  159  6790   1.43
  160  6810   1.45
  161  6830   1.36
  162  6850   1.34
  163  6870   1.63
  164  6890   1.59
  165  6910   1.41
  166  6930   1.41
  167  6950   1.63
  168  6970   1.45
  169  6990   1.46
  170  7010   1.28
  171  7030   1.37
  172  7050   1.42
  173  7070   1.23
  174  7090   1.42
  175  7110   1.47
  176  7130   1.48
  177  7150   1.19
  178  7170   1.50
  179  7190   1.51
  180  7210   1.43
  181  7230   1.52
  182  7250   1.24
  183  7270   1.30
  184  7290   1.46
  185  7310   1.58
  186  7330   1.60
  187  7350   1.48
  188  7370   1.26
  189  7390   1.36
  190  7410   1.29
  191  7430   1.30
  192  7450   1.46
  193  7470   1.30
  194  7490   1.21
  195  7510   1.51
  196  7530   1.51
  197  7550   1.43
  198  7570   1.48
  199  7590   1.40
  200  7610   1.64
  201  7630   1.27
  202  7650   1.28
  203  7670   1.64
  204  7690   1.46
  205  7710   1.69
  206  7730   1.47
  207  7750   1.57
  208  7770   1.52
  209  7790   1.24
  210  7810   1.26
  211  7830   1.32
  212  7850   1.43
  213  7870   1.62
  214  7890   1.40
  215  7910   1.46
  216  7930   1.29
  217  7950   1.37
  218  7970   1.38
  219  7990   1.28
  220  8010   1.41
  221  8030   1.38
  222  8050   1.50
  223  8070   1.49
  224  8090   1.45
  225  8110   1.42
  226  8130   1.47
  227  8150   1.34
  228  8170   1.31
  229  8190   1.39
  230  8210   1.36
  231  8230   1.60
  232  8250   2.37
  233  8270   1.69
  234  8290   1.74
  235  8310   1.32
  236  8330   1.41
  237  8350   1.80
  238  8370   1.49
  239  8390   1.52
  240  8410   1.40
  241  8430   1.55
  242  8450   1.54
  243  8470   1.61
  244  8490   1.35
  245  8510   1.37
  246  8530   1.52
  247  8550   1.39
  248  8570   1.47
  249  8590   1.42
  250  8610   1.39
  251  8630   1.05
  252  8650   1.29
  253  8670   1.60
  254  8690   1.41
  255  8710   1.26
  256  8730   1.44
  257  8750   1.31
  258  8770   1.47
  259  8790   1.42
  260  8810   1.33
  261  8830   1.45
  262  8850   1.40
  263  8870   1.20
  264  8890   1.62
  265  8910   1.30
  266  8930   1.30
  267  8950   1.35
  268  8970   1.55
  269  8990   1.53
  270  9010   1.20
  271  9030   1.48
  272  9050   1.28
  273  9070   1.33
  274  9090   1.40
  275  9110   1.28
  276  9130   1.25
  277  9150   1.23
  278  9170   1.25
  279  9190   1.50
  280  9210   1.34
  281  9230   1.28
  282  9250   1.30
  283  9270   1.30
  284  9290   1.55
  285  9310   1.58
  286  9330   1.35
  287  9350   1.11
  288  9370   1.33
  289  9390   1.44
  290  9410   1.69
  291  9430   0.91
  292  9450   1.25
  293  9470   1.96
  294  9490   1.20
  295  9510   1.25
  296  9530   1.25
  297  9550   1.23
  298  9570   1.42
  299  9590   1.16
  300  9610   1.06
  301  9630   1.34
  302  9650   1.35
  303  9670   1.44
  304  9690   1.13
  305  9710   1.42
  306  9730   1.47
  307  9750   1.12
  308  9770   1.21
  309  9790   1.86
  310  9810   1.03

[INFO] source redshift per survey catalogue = 0.257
